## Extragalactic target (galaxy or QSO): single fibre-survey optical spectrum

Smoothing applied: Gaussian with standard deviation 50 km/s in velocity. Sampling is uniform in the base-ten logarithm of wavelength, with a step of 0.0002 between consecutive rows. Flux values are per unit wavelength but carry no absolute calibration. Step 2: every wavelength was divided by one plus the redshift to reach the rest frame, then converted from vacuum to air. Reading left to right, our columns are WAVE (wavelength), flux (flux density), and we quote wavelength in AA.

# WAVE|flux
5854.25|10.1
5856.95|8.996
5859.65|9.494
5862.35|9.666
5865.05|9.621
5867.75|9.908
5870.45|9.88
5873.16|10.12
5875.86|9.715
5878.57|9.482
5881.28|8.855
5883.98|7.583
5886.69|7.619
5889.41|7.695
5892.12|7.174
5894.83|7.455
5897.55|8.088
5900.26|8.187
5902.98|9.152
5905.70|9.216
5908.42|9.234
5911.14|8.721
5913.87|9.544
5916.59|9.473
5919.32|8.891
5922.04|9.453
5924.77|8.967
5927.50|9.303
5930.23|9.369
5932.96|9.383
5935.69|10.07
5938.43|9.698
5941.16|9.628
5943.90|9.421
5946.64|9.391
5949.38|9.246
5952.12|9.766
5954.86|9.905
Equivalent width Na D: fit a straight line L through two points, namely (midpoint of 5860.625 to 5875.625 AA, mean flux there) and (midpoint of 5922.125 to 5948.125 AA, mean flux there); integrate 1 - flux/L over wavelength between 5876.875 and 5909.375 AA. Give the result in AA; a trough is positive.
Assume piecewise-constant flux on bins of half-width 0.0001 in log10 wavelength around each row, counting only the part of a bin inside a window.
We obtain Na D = 4.6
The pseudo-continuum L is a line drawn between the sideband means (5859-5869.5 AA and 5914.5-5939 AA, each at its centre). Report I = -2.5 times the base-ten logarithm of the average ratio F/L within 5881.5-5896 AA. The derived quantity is 0.25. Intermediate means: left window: 9.7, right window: 9.4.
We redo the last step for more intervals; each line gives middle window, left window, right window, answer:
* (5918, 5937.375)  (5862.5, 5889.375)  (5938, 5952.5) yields 0.006 mag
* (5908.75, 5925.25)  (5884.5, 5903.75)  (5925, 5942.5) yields -0.044 mag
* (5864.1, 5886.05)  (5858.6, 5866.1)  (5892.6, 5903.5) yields -0.032 mag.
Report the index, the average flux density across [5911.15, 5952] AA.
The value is 9.4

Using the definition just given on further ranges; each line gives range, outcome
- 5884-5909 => 8.14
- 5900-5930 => 9.15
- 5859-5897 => 8.85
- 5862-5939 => 9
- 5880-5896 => 7.73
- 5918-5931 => 9.19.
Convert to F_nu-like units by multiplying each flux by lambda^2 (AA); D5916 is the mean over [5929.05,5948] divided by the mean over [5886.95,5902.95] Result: 1.24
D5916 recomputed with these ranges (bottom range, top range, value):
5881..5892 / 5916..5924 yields 1.20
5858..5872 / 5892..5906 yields 0.86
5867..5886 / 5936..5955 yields 1.06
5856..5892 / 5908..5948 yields 1.05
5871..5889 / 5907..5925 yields 1.05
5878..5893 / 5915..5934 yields 1.17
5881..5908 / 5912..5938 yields 1.17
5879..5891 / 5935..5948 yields 1.22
